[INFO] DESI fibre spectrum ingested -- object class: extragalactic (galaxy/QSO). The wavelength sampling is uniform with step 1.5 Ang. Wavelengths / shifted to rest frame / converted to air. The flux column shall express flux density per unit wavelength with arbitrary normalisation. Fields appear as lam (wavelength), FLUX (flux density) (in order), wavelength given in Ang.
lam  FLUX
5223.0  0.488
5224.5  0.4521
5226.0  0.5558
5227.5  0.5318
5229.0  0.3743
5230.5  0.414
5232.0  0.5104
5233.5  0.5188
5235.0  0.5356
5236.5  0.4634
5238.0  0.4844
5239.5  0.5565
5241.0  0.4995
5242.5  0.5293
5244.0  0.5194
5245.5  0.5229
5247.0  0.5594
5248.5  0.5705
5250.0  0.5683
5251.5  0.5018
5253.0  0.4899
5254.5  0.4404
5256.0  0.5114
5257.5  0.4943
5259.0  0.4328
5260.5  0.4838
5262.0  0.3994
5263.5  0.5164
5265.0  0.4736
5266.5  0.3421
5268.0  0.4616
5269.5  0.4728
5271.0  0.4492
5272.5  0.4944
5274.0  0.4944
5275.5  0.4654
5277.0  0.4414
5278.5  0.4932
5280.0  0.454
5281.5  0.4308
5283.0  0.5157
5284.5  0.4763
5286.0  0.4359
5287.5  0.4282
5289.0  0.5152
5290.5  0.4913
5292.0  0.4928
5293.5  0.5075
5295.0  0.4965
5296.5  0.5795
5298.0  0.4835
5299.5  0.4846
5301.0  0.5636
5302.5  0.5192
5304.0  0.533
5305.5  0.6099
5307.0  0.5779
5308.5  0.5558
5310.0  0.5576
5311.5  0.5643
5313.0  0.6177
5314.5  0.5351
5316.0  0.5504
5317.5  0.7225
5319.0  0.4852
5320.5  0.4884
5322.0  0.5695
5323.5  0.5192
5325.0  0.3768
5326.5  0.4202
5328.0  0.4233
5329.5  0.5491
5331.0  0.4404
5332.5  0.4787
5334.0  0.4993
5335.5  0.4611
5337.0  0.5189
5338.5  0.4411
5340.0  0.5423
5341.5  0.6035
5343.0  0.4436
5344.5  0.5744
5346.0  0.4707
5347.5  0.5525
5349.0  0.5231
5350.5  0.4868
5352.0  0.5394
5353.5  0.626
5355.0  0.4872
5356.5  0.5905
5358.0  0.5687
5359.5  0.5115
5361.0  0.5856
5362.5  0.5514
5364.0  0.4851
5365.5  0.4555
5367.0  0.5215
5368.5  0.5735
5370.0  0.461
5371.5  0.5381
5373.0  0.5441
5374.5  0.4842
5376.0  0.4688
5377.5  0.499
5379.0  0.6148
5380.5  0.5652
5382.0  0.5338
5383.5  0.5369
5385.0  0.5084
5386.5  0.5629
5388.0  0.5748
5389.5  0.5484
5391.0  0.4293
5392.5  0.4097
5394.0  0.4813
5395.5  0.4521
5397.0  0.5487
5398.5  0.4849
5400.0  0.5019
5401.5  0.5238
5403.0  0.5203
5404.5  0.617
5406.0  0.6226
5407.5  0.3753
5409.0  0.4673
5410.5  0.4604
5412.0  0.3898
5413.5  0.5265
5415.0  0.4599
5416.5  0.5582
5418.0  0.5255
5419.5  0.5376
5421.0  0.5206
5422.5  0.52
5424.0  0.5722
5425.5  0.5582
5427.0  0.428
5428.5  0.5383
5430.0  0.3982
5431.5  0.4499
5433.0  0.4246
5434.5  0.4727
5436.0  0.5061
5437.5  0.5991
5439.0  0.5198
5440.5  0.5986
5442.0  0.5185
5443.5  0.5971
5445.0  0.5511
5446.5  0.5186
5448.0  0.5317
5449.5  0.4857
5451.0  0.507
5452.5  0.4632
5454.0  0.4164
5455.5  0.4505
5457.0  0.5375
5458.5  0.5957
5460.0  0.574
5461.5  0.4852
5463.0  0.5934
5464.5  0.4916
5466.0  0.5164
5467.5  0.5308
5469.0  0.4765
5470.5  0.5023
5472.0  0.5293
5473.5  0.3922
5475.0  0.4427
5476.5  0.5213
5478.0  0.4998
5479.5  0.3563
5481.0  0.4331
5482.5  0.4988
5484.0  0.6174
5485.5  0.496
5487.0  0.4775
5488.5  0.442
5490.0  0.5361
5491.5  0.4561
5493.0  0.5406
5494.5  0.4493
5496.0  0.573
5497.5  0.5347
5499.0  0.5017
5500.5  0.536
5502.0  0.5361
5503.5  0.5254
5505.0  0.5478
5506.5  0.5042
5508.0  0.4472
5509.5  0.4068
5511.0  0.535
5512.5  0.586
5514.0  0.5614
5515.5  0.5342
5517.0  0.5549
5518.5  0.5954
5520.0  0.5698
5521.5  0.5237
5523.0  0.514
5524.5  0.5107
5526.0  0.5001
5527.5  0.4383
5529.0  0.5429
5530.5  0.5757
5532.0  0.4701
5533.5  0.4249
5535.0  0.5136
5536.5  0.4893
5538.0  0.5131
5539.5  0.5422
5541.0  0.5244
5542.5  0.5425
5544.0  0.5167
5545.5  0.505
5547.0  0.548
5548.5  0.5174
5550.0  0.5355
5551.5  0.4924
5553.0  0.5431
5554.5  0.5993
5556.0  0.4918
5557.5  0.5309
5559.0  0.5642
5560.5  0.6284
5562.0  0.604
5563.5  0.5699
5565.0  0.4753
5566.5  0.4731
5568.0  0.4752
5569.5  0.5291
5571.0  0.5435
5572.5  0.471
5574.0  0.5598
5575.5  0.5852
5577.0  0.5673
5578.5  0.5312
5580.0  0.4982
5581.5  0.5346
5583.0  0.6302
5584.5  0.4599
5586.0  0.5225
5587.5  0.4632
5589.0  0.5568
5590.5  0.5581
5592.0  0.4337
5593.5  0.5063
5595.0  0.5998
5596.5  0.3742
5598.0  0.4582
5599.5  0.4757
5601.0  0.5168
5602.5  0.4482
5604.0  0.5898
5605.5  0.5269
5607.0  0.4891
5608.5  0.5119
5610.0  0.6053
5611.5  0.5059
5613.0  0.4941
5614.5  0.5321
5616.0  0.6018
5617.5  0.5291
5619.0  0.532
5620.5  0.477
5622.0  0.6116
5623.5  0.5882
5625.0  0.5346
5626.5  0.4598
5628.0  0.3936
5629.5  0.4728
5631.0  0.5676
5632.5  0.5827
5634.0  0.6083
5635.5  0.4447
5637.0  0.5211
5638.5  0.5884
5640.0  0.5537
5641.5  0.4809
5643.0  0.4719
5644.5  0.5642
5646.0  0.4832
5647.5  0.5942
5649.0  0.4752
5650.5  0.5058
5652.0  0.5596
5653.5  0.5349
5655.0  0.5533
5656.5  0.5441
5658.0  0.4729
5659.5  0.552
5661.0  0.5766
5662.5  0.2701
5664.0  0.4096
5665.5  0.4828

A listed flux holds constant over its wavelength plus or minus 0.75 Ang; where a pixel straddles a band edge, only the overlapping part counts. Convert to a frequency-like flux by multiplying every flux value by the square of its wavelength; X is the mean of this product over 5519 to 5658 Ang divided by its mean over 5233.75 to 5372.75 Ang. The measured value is 1.1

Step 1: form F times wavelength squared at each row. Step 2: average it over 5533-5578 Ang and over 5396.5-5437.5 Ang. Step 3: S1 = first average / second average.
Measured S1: 1.11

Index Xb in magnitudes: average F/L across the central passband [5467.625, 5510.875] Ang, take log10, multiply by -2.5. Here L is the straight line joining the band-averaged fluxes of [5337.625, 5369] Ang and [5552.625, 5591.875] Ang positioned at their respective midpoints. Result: 0.08 mag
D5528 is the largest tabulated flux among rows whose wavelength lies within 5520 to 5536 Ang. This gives 0.5757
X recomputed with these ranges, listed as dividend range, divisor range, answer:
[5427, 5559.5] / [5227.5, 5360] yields 1.09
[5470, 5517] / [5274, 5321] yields 1.04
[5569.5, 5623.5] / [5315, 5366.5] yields 1.11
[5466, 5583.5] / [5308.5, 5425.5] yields 1.06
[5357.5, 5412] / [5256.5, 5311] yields 1.09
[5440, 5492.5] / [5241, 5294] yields 1.12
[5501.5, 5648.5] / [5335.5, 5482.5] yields 1.09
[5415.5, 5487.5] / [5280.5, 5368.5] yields 1.03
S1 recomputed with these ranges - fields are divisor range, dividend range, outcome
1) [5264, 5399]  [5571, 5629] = 1.12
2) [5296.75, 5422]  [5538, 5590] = 1.11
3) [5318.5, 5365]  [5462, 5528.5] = 1.05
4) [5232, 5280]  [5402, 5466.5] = 1.12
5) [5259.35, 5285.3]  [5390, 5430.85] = 1.13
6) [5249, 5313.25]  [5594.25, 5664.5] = 1.18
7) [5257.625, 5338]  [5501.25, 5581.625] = 1.16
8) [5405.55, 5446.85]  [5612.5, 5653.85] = 1.12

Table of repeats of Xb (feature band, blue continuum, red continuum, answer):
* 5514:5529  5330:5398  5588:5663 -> -0.02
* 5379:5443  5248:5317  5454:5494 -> -0.02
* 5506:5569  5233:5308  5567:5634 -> -0.02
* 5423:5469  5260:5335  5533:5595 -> 0.00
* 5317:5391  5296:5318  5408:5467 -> 0.05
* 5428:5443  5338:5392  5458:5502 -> 0.02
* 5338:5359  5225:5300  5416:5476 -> -0.07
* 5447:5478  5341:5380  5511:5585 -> 0.06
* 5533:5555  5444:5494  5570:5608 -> -0.02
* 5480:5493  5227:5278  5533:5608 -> 0.04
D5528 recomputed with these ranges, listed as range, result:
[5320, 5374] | 0.626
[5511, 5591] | 0.6302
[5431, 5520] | 0.6174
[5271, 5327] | 0.7225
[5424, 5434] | 0.5722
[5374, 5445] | 0.6226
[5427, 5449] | 0.5991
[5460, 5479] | 0.5934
